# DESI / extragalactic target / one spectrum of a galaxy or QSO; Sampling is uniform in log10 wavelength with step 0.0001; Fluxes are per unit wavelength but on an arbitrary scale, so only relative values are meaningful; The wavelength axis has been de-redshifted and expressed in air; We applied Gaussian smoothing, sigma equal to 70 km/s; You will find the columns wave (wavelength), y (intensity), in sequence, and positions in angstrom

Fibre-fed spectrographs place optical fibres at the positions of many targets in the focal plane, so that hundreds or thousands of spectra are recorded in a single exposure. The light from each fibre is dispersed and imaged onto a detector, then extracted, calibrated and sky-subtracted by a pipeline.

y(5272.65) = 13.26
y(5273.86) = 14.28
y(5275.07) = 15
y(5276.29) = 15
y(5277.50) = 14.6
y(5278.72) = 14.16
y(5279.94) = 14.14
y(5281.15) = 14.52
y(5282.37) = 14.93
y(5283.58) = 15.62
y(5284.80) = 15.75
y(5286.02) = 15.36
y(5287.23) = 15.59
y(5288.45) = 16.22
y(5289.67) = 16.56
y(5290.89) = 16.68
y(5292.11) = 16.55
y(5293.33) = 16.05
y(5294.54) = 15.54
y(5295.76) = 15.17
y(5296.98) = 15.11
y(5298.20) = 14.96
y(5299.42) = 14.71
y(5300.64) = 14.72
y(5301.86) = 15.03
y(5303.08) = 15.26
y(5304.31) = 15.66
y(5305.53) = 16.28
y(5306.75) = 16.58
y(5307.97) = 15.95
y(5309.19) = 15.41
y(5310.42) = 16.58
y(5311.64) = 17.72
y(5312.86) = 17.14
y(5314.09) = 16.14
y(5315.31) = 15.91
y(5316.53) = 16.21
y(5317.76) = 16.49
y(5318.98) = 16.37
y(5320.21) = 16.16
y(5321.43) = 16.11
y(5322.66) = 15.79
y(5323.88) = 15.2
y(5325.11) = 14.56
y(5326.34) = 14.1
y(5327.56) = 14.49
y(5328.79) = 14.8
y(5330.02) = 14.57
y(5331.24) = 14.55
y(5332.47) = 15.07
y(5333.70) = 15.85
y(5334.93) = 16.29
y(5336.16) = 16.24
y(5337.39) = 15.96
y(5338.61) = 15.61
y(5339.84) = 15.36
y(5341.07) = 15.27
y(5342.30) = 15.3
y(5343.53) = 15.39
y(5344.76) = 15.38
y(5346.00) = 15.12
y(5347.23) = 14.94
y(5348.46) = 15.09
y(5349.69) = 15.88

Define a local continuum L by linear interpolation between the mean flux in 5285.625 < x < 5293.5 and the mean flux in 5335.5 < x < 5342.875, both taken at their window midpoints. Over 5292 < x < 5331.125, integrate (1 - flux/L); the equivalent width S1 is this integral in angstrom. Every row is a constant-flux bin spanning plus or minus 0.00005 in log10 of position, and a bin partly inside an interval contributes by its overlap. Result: 0.72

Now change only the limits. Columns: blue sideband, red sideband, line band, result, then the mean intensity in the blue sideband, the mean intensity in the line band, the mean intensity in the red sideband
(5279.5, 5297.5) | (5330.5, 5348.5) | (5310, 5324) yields -0.8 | 15.6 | 16.4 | 15.4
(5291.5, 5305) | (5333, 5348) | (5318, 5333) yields 0.3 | 15.3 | 15.2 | 15.5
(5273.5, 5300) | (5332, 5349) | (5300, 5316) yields -0.7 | 15.3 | 16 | 15.5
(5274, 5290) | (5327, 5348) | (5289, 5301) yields -0.4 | 15.1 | 15.6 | 15.3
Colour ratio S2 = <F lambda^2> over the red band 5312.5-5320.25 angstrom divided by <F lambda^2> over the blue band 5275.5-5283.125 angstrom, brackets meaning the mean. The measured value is 1.1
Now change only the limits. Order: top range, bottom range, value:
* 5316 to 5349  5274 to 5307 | 1.02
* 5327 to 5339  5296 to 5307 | 1.01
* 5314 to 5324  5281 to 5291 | 1.04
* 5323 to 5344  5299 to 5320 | 0.96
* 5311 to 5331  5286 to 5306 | 1.02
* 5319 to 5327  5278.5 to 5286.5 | 1.05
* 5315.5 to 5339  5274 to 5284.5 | 1.07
